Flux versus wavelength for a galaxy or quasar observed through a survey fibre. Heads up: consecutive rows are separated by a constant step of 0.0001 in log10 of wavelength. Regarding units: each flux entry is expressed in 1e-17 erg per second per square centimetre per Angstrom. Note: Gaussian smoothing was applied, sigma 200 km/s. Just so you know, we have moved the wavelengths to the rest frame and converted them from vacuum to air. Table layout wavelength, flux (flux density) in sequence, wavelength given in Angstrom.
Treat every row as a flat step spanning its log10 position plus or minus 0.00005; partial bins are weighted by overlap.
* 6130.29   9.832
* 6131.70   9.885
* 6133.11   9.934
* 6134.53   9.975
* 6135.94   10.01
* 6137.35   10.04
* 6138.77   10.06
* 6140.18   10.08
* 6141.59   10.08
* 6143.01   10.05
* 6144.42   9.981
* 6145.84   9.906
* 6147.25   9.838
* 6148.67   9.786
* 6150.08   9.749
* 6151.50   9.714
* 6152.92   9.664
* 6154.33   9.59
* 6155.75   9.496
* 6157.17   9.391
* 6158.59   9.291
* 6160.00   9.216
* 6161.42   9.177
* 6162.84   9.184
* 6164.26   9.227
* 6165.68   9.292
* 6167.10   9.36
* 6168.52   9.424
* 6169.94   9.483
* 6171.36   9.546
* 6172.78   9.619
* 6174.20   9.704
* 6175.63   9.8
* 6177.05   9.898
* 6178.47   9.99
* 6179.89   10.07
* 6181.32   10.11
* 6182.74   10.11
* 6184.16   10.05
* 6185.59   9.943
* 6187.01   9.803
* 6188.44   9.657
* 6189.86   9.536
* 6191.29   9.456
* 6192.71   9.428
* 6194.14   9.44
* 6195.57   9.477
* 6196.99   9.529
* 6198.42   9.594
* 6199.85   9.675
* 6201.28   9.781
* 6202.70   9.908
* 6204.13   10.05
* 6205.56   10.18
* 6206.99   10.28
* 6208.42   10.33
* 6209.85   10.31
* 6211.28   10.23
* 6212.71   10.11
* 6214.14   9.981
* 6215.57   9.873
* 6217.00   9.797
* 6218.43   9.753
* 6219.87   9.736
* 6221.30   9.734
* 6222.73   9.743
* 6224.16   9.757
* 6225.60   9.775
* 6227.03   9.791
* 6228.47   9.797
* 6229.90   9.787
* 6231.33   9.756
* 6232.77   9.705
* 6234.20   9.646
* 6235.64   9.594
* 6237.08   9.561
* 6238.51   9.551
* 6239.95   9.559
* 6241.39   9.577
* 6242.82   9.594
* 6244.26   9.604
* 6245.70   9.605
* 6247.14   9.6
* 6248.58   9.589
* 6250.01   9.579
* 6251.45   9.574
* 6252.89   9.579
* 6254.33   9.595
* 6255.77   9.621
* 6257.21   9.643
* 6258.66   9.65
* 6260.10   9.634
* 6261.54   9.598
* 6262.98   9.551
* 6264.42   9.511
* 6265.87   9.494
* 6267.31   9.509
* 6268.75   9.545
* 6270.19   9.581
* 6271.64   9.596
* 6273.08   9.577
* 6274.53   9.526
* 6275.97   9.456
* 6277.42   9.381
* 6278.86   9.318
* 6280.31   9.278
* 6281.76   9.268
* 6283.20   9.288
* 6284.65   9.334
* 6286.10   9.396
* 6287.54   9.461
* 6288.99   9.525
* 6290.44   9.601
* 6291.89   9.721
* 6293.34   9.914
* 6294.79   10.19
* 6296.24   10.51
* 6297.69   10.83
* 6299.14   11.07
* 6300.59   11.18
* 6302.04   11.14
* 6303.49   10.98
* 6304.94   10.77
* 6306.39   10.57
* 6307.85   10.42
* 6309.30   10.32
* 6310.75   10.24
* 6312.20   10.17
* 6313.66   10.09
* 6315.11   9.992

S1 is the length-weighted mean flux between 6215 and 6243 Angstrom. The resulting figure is 9.71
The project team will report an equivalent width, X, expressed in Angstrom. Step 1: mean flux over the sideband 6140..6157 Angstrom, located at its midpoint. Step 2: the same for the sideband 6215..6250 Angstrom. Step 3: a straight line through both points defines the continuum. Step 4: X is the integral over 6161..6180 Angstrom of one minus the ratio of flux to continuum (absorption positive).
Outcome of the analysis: 0.4 Angstrom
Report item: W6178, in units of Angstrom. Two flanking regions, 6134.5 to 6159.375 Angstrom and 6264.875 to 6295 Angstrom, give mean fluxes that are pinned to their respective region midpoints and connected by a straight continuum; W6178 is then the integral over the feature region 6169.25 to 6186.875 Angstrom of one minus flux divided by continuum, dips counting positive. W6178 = -0.21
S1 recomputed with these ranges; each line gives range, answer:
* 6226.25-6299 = 9.63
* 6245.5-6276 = 9.58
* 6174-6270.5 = 9.74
